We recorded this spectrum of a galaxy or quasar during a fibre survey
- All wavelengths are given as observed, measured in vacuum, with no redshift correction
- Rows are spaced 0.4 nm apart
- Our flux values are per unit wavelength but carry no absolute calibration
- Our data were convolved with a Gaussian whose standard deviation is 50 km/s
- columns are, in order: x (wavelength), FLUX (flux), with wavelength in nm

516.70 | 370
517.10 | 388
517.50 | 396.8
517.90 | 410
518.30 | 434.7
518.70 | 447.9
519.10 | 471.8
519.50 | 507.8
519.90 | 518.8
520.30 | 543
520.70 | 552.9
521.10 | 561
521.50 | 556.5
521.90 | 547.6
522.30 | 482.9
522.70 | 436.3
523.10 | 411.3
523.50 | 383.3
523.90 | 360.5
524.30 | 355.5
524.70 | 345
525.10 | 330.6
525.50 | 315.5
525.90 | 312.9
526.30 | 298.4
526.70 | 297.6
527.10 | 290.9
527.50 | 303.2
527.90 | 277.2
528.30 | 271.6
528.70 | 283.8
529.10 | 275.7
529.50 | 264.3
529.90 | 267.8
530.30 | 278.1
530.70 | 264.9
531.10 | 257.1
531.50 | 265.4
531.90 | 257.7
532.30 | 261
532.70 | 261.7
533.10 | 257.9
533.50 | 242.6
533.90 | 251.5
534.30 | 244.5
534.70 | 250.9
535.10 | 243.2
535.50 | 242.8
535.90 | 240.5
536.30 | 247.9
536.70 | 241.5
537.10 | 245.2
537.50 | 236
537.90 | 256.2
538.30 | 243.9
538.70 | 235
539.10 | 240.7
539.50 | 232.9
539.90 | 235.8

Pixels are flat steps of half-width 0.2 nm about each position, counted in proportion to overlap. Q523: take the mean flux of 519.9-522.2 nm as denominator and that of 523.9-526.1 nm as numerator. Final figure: 0.61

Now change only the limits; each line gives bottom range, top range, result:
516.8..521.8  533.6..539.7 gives 0.51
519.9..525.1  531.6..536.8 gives 0.55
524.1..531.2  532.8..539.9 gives 0.83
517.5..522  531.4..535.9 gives 0.50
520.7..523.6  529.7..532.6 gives 0.54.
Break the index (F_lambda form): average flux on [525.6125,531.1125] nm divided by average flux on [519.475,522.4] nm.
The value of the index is 0.53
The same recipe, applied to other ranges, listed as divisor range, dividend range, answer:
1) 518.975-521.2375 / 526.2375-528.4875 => 0.55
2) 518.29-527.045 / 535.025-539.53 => 0.57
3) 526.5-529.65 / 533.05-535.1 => 0.88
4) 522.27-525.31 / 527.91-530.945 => 0.71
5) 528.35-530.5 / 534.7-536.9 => 0.89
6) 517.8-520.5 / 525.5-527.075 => 0.63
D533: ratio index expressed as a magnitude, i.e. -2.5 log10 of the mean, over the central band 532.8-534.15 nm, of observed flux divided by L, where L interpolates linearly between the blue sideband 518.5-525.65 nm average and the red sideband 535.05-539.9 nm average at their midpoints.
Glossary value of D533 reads 0.18 mag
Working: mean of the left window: 453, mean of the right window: 242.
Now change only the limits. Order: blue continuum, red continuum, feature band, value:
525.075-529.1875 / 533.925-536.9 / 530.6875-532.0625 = 0.04 mag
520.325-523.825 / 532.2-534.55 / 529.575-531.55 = 0.17 mag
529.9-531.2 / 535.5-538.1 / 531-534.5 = 0.02 mag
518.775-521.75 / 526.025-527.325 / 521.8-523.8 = -0.01 mag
